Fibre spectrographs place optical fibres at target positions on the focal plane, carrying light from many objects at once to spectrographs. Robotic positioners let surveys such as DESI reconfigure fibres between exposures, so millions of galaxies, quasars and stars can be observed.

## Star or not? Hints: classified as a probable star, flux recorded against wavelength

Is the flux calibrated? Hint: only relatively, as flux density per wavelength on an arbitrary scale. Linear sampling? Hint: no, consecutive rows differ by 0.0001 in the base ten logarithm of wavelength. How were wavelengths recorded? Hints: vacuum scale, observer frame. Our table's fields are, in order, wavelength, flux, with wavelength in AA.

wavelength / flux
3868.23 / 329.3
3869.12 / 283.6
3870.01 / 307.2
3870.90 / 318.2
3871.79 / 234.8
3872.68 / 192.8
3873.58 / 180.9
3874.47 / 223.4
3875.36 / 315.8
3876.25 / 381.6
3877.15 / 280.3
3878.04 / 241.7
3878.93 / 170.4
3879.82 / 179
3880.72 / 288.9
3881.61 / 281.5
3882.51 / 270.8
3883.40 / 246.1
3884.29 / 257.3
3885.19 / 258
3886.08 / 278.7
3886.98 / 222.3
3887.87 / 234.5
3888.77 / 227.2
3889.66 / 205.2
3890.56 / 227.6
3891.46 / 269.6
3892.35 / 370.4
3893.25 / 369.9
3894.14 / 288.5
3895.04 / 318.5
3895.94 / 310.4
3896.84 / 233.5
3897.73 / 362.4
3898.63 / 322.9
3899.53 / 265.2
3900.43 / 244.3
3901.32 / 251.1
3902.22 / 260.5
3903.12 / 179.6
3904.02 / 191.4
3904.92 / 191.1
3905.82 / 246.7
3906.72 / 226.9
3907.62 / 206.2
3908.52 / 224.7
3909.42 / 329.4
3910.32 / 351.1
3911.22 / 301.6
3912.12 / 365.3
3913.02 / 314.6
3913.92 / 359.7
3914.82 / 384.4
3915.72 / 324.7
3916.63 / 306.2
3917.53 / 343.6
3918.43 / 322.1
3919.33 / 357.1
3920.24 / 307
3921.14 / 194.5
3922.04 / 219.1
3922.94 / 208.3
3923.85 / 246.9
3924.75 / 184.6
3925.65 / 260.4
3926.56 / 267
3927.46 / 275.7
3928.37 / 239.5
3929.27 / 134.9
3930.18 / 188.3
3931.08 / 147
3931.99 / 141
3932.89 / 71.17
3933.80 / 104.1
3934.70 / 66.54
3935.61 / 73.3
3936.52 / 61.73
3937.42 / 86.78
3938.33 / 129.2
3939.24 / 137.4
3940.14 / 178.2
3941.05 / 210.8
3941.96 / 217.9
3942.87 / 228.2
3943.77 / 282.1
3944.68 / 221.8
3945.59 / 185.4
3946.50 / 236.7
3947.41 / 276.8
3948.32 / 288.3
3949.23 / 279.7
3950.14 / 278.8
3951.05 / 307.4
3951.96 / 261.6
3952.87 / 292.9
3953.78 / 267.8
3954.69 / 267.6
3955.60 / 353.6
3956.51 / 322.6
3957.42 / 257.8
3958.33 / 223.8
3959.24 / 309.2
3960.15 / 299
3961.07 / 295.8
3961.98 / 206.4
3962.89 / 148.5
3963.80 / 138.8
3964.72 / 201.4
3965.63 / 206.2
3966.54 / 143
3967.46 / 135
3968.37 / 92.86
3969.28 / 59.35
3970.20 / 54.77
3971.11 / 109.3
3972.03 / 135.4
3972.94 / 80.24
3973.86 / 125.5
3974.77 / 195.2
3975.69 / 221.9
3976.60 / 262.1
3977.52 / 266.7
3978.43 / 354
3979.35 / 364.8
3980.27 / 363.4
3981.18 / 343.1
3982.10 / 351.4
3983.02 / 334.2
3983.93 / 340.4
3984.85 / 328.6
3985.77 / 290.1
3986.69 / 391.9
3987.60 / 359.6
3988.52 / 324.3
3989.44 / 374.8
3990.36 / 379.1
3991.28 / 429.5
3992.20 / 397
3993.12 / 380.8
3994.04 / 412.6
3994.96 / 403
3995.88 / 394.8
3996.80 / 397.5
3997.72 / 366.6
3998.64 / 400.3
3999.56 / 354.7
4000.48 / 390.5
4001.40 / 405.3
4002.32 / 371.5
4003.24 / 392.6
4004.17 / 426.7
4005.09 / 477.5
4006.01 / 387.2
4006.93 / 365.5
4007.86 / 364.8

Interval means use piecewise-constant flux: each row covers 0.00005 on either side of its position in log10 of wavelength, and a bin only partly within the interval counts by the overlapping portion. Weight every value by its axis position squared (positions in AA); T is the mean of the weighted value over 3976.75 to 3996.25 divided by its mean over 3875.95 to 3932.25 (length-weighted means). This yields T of 1.42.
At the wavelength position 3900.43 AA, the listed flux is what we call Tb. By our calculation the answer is 244.3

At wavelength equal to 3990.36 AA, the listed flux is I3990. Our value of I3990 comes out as 379.1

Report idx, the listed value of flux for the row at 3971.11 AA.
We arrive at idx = 109.3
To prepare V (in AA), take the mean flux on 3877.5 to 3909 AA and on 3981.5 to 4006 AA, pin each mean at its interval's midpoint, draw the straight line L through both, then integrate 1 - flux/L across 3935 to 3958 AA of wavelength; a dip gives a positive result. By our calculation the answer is 6.84 AA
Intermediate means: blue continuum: 255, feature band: 227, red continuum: 380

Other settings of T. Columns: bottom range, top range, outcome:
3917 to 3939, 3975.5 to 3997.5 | 1.90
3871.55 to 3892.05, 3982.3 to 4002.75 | 1.60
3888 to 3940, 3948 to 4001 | 1.21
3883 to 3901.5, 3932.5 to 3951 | 0.69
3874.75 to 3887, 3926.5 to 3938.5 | 0.54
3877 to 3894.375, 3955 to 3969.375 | 0.87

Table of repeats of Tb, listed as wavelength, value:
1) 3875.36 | 315.8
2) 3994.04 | 412.6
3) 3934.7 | 66.54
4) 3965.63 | 206.2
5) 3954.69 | 267.6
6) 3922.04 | 219.1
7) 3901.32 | 251.1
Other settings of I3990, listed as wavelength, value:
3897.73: 362.4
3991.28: 429.5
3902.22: 260.5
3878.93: 170.4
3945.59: 185.4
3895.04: 318.5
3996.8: 397.5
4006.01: 387.2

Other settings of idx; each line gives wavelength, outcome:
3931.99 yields 141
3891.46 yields 269.6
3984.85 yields 328.6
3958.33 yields 223.8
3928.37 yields 239.5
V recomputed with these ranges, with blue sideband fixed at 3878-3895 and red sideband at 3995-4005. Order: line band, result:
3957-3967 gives 3.7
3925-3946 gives 9.7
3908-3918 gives -1.2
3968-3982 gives 6.1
